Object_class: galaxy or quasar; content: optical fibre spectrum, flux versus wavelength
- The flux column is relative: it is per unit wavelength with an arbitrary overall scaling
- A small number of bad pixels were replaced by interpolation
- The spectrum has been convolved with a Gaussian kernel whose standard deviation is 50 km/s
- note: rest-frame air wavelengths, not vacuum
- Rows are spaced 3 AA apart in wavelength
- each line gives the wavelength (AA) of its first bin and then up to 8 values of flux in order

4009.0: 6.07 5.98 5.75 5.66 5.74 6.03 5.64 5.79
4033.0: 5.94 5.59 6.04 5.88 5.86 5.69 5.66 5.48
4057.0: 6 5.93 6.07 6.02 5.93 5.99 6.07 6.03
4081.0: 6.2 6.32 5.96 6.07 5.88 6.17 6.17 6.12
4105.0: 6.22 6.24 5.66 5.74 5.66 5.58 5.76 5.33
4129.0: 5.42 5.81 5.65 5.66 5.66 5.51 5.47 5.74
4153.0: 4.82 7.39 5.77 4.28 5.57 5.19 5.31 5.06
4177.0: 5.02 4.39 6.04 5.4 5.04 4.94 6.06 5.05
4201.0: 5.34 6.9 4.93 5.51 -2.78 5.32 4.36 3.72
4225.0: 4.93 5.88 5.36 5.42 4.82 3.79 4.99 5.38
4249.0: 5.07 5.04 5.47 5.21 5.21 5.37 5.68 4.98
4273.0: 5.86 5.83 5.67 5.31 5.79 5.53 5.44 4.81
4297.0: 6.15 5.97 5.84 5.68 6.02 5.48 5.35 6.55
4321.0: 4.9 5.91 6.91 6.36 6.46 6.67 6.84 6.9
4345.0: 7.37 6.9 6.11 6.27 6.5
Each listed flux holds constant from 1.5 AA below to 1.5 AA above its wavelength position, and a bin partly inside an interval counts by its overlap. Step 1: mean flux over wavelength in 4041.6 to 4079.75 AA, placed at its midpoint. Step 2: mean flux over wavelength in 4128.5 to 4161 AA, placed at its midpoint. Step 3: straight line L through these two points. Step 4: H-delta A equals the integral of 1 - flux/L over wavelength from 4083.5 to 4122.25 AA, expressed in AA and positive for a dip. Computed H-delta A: -1.14 AA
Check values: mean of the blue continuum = 5.9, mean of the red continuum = 5.71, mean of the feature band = 5.97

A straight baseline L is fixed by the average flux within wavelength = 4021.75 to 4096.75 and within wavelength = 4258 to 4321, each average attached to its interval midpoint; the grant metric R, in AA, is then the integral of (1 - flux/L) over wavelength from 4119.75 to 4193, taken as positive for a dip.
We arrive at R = 4.5 AA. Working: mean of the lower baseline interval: 5.93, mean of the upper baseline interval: 5.6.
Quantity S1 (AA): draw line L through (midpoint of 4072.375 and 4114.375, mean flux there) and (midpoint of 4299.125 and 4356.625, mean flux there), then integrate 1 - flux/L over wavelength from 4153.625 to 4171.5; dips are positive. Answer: 1.63 AA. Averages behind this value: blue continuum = 6.07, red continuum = 6.24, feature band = 5.56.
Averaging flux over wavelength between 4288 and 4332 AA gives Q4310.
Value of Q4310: 5.81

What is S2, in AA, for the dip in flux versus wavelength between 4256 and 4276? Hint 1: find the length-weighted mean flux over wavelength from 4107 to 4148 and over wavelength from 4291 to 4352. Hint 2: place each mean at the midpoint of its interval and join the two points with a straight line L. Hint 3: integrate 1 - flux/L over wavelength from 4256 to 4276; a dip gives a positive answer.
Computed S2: 1.94 AA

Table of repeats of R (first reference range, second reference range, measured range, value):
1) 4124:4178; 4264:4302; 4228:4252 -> 2.2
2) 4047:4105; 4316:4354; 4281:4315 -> 4.1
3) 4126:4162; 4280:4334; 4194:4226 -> 7.0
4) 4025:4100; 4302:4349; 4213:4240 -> 7.3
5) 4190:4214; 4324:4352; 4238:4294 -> 3.2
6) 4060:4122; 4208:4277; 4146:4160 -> -0.9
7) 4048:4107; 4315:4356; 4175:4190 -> 2.4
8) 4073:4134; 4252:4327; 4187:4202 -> 1.2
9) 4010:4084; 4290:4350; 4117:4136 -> 1.2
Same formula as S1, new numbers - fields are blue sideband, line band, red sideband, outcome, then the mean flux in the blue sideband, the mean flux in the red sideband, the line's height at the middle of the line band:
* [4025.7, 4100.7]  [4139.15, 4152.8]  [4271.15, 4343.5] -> 0.9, 5.94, 5.92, 5.93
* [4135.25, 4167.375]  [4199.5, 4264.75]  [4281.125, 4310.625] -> 9.8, 5.58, 5.66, 5.62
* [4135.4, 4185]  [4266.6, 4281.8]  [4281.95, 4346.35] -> 0.8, 5.43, 6.02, 5.87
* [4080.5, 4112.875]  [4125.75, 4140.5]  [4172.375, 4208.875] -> 0.5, 6.08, 5.35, 5.8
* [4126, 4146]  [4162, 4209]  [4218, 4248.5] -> -0.8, 5.59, 4.88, 5.23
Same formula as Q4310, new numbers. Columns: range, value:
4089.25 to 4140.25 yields 5.83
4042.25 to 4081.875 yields 5.91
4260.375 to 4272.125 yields 5.35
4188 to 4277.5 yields 4.96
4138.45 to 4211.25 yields 5.44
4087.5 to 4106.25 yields 6.1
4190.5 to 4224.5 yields 4.5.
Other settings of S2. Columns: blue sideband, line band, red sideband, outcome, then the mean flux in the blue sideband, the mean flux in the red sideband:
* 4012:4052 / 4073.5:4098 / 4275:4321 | -1.3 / 5.8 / 5.67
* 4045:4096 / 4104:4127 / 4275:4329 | 0.6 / 5.96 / 5.73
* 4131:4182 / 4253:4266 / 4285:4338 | 0.9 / 5.43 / 5.89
